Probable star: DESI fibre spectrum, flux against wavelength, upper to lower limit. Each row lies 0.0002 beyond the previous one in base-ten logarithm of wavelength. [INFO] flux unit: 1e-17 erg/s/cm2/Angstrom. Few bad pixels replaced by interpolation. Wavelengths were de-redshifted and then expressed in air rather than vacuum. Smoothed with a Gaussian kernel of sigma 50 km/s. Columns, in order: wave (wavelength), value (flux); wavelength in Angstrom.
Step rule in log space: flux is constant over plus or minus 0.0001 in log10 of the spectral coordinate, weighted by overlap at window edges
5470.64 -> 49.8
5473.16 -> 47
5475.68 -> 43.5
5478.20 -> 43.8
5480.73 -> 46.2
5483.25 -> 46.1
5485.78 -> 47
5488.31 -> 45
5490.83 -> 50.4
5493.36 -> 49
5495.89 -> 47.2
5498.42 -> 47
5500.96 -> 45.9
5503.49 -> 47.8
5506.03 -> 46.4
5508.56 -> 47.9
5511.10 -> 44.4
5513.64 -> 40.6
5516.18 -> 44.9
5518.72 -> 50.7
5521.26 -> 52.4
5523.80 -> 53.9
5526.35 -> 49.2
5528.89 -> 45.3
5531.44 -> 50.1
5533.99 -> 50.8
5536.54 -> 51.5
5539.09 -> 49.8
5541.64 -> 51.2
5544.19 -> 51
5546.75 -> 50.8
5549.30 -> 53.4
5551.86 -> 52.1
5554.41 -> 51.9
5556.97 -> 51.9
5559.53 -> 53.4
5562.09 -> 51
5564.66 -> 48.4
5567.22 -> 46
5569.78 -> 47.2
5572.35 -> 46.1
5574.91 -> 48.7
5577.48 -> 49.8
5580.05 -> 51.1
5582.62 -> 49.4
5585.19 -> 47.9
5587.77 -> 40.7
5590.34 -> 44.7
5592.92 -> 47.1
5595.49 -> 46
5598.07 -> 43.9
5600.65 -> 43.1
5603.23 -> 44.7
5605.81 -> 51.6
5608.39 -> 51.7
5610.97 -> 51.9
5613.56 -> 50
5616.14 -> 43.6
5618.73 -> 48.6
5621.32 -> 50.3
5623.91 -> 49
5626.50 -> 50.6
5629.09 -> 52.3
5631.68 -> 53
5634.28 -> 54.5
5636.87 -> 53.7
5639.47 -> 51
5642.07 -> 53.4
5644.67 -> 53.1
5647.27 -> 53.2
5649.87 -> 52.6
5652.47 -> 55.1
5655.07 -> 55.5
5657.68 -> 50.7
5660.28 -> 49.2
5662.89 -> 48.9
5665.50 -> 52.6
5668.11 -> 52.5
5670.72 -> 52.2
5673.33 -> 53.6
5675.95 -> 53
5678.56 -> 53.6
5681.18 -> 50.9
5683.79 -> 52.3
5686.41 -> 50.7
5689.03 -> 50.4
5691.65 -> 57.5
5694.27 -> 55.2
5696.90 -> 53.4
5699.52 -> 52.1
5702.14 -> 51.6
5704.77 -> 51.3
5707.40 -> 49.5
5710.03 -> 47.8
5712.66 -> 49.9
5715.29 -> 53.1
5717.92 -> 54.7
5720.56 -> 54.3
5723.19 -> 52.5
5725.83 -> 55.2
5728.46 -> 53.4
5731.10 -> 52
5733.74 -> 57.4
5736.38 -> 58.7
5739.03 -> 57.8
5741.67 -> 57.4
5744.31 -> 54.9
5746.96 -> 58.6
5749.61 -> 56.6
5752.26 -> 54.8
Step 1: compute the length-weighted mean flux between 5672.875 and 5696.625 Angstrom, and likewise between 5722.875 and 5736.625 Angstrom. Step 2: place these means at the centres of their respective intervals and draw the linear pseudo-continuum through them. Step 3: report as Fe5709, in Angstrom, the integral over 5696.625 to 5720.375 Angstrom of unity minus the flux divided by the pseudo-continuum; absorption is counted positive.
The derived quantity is 1.05 Angstrom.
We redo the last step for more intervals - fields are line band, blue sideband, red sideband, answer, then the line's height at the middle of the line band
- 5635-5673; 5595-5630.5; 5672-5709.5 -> -1.5 Angstrom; 50.5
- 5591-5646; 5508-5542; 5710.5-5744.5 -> 1.9 Angstrom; 51.4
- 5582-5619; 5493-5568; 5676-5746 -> 2.9 Angstrom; 50.8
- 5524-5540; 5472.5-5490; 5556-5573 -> -0.7 Angstrom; 47.8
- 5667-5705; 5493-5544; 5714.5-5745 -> 0.7 Angstrom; 53.8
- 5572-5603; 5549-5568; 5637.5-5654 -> 3.1 Angstrom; 51.7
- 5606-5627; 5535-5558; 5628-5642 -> 1.2 Angstrom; 52.6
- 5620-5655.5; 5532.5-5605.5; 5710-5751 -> -0.9 Angstrom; 51.3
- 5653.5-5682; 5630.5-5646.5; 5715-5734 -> 0.7 Angstrom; 53.4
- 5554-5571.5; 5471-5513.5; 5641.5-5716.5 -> -0.4 Angstrom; 48.6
